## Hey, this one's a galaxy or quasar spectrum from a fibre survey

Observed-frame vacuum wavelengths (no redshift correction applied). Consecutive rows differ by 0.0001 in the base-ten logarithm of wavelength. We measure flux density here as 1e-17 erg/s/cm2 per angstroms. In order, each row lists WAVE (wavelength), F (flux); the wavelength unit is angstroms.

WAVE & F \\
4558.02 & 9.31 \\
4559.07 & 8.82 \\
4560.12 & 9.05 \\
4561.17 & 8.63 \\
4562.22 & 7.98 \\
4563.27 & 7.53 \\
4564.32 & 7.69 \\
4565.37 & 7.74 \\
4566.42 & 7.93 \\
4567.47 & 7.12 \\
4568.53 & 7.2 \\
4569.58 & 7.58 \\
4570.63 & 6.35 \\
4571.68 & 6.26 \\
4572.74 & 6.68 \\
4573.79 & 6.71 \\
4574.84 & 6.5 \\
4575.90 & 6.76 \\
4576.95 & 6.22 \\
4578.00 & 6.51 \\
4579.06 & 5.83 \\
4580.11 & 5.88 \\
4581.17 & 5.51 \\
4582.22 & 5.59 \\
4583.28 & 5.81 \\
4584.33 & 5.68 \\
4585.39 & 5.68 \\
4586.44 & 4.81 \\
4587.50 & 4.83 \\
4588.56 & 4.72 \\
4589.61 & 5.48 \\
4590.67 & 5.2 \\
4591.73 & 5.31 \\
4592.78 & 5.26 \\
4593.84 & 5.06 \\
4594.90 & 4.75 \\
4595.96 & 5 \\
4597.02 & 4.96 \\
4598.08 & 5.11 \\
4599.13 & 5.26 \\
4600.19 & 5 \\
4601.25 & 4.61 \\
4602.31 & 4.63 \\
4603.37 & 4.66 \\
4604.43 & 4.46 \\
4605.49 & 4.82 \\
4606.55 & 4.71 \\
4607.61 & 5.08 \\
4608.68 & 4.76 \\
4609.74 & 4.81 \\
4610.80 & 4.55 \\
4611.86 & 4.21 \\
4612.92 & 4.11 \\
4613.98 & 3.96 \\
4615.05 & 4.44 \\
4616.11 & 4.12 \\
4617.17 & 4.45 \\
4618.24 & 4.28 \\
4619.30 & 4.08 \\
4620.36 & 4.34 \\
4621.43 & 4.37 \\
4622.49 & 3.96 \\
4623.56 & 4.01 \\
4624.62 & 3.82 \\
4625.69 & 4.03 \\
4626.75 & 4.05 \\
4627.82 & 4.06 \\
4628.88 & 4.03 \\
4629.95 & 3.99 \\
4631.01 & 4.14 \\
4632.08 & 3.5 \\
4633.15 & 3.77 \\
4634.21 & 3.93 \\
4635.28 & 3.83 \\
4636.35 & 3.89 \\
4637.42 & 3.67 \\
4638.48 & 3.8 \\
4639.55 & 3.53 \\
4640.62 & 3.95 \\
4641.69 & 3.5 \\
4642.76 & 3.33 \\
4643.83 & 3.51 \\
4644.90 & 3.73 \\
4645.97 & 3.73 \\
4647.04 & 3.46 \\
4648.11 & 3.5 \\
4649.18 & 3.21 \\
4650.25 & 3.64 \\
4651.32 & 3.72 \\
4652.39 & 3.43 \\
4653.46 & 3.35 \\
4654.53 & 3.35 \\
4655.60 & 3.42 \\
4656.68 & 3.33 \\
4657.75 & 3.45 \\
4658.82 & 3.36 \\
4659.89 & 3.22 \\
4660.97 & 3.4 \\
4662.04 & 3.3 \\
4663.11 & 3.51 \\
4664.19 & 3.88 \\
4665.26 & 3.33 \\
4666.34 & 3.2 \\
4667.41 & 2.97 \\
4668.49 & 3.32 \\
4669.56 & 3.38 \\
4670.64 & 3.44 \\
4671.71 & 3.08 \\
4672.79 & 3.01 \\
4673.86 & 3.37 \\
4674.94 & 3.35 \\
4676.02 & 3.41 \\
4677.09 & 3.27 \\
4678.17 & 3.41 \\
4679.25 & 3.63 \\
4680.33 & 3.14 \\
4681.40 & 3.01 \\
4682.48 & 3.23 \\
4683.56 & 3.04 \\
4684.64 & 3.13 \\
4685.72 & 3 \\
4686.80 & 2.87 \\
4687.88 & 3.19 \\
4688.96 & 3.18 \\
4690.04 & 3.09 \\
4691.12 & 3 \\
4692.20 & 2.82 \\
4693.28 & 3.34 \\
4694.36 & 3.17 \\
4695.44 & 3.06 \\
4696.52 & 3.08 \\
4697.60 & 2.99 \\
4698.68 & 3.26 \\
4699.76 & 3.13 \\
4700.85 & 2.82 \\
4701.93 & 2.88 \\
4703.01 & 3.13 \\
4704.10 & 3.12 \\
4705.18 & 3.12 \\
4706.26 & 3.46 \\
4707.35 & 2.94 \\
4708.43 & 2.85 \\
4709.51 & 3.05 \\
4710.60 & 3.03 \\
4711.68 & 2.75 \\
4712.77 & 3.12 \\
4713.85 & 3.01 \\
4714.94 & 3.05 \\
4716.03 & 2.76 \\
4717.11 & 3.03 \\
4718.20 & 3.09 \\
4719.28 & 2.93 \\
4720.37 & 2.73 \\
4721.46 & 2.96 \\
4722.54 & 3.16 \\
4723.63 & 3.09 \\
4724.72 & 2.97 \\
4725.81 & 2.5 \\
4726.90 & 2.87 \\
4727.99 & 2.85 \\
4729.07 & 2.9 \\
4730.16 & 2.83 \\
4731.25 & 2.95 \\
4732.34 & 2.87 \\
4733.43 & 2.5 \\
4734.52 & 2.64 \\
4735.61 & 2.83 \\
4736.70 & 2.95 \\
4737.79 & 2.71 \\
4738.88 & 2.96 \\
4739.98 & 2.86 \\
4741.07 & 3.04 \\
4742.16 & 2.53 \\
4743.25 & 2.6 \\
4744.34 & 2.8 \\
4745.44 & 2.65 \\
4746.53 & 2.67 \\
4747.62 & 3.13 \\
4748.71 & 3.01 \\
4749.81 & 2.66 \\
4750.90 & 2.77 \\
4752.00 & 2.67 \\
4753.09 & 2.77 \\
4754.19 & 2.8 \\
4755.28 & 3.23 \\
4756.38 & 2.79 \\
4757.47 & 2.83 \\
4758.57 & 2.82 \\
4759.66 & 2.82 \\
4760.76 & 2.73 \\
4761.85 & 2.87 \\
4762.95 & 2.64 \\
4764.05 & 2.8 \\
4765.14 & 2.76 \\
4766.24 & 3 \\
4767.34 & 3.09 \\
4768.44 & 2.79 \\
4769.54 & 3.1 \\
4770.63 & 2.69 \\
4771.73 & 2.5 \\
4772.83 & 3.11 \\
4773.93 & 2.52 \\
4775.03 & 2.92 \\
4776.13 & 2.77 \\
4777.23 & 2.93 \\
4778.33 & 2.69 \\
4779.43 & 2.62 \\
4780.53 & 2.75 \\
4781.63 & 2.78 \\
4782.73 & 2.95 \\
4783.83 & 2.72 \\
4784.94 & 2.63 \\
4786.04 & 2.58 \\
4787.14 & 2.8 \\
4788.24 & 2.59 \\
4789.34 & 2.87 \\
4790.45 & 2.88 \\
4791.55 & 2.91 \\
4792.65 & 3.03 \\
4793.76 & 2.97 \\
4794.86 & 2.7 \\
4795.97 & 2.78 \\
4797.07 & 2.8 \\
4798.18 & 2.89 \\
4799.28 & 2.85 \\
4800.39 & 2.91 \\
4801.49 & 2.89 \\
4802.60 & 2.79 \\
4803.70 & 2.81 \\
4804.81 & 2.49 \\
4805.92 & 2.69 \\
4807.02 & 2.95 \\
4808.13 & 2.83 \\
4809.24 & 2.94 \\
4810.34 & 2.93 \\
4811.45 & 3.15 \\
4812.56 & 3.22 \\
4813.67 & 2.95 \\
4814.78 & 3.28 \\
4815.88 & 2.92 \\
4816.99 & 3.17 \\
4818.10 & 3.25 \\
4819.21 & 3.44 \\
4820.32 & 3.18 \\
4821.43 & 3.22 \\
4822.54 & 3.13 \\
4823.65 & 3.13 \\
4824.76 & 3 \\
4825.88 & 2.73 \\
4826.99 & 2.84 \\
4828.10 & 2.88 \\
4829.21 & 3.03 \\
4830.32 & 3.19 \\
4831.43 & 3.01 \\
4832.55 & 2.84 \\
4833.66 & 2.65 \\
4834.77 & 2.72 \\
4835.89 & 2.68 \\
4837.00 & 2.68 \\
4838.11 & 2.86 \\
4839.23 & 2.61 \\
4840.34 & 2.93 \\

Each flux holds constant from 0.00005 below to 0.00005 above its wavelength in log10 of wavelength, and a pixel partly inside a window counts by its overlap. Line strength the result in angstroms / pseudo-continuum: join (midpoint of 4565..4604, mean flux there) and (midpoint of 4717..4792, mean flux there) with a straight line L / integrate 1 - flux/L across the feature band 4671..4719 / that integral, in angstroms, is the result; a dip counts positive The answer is 9.3 angstroms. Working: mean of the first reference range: 5.78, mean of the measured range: 3.1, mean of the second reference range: 2.82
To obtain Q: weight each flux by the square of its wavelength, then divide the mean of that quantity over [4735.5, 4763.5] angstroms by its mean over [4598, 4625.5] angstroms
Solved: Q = 0.67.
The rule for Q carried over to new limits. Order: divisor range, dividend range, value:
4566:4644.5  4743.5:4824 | 0.64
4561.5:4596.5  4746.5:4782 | 0.50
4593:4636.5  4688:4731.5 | 0.71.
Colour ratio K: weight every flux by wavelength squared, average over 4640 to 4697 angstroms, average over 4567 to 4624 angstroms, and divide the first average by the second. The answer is 0.7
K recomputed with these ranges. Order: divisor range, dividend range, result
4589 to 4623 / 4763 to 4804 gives 0.65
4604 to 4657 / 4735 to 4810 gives 0.76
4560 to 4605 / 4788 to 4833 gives 0.54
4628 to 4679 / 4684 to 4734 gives 0.87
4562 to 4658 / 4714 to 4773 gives 0.63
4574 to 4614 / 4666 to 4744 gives 0.61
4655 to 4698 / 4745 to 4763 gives 0.90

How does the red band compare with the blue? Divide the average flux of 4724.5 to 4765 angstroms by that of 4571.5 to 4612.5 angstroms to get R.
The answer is 0.53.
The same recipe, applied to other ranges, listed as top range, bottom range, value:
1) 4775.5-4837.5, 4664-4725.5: 0.93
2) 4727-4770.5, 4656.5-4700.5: 0.88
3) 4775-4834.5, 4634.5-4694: 0.86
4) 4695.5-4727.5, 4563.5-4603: 0.51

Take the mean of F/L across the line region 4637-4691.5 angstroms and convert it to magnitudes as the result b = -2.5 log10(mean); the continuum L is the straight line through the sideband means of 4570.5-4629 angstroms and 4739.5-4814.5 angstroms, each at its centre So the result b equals 0.24 mag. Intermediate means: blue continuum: 5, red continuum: 2.83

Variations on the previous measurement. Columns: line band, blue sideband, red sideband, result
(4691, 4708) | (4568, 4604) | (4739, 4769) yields 0.206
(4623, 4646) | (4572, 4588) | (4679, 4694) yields 0.178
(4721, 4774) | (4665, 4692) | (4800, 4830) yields 0.096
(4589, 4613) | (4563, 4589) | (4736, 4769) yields 0.200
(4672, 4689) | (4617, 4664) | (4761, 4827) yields 0.098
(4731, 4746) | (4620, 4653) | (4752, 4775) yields 0.092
